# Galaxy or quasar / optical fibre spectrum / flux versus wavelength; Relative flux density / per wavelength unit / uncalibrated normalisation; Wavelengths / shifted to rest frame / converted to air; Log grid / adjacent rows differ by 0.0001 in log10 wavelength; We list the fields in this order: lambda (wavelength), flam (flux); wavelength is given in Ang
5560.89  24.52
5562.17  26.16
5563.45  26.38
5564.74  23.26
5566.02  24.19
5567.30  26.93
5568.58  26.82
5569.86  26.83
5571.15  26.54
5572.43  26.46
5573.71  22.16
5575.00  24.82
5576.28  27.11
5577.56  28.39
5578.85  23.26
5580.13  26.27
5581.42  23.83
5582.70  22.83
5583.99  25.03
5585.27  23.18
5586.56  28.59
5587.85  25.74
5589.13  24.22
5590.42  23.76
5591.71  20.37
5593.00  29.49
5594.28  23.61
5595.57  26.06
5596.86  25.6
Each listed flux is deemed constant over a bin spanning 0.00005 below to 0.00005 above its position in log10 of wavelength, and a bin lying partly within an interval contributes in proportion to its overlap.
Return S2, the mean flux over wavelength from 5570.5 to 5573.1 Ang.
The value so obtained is 26.4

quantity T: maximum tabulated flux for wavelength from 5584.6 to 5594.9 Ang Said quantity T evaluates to 29.49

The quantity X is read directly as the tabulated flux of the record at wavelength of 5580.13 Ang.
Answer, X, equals 26.27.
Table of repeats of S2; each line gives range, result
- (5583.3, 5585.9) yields 24.1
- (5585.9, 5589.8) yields 26.1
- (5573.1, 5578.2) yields 25.6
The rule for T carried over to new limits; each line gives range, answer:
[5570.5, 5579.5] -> 28.39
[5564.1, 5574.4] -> 26.93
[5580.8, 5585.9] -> 25.03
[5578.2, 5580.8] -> 26.27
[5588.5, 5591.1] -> 24.22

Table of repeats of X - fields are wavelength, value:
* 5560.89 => 24.52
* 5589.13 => 24.22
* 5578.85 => 23.26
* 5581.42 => 23.83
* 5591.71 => 20.37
